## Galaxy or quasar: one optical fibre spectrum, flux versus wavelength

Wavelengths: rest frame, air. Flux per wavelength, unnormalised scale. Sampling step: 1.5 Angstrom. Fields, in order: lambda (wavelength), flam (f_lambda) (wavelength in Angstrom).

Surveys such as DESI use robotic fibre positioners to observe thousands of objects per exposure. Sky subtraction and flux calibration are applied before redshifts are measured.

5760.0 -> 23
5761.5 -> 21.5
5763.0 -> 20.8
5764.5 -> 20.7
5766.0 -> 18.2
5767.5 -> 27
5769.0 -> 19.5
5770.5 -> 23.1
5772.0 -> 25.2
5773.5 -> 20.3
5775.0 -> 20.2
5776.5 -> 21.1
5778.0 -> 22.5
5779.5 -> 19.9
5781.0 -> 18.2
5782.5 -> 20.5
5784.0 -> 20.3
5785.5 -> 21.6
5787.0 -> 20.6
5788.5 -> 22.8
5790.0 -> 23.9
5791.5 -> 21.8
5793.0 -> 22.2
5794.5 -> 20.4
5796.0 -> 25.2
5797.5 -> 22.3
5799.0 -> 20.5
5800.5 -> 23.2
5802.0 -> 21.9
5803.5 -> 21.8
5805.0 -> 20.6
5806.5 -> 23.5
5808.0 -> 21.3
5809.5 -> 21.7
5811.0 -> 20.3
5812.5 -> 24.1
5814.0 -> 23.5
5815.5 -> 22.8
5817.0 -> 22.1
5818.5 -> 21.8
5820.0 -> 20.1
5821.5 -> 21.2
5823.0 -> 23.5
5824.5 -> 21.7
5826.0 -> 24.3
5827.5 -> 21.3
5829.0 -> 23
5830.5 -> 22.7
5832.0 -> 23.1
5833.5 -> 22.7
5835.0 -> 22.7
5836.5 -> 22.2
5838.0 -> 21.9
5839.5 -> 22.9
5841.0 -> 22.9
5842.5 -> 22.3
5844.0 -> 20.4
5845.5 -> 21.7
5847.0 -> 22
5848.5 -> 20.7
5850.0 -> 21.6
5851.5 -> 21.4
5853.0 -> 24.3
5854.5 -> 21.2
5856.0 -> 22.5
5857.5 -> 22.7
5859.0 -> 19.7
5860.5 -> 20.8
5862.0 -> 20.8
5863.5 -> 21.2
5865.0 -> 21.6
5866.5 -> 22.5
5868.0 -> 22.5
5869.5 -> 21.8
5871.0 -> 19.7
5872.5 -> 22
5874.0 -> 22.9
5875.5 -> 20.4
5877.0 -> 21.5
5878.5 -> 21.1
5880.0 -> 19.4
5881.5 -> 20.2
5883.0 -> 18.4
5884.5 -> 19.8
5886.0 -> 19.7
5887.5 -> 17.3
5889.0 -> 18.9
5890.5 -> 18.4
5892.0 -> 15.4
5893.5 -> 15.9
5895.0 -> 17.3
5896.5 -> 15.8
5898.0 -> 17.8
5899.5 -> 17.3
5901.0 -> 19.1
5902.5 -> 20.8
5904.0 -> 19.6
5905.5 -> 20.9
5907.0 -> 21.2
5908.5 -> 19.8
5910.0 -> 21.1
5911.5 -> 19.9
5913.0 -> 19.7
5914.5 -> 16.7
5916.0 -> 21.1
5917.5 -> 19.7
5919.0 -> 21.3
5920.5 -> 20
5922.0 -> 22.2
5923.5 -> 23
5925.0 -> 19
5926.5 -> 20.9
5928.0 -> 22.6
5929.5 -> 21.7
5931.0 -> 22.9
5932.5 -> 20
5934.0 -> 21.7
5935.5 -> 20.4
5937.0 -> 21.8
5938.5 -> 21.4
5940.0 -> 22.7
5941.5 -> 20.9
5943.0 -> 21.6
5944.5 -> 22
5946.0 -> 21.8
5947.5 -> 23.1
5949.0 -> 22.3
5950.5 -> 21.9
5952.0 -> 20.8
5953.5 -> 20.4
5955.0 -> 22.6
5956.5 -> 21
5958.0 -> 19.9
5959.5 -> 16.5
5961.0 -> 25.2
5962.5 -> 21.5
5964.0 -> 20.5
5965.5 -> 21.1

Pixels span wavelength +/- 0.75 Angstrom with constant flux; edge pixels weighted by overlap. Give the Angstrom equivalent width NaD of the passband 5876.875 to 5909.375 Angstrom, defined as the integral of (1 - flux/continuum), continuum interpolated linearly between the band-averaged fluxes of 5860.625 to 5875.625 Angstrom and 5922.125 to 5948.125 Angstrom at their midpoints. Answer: 4.1 Angstrom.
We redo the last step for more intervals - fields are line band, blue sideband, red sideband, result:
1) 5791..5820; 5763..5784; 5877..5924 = -1.9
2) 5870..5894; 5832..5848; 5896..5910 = 0.9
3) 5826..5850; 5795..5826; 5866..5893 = -1.0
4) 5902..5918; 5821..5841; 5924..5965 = 1.3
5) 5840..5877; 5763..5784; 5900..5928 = -1.7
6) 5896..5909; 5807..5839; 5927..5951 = 1.6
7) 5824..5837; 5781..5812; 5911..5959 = -0.6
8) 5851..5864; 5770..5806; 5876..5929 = -0.8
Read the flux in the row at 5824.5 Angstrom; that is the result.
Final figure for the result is 21.7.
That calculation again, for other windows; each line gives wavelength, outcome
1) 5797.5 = 22.3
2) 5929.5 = 21.7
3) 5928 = 22.6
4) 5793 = 22.2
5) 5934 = 21.7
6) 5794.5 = 20.4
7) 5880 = 19.4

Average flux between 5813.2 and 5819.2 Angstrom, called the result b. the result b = 22.6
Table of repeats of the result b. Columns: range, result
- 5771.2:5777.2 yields 21.7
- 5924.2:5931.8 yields 21.4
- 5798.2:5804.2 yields 21.9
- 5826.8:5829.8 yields 22.2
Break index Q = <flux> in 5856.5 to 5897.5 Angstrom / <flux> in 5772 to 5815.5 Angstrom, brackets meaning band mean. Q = 0.9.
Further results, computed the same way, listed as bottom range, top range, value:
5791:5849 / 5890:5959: 0.92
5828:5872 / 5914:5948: 0.97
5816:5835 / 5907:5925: 0.91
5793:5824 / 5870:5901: 0.86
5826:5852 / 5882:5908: 0.83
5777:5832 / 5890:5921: 0.87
